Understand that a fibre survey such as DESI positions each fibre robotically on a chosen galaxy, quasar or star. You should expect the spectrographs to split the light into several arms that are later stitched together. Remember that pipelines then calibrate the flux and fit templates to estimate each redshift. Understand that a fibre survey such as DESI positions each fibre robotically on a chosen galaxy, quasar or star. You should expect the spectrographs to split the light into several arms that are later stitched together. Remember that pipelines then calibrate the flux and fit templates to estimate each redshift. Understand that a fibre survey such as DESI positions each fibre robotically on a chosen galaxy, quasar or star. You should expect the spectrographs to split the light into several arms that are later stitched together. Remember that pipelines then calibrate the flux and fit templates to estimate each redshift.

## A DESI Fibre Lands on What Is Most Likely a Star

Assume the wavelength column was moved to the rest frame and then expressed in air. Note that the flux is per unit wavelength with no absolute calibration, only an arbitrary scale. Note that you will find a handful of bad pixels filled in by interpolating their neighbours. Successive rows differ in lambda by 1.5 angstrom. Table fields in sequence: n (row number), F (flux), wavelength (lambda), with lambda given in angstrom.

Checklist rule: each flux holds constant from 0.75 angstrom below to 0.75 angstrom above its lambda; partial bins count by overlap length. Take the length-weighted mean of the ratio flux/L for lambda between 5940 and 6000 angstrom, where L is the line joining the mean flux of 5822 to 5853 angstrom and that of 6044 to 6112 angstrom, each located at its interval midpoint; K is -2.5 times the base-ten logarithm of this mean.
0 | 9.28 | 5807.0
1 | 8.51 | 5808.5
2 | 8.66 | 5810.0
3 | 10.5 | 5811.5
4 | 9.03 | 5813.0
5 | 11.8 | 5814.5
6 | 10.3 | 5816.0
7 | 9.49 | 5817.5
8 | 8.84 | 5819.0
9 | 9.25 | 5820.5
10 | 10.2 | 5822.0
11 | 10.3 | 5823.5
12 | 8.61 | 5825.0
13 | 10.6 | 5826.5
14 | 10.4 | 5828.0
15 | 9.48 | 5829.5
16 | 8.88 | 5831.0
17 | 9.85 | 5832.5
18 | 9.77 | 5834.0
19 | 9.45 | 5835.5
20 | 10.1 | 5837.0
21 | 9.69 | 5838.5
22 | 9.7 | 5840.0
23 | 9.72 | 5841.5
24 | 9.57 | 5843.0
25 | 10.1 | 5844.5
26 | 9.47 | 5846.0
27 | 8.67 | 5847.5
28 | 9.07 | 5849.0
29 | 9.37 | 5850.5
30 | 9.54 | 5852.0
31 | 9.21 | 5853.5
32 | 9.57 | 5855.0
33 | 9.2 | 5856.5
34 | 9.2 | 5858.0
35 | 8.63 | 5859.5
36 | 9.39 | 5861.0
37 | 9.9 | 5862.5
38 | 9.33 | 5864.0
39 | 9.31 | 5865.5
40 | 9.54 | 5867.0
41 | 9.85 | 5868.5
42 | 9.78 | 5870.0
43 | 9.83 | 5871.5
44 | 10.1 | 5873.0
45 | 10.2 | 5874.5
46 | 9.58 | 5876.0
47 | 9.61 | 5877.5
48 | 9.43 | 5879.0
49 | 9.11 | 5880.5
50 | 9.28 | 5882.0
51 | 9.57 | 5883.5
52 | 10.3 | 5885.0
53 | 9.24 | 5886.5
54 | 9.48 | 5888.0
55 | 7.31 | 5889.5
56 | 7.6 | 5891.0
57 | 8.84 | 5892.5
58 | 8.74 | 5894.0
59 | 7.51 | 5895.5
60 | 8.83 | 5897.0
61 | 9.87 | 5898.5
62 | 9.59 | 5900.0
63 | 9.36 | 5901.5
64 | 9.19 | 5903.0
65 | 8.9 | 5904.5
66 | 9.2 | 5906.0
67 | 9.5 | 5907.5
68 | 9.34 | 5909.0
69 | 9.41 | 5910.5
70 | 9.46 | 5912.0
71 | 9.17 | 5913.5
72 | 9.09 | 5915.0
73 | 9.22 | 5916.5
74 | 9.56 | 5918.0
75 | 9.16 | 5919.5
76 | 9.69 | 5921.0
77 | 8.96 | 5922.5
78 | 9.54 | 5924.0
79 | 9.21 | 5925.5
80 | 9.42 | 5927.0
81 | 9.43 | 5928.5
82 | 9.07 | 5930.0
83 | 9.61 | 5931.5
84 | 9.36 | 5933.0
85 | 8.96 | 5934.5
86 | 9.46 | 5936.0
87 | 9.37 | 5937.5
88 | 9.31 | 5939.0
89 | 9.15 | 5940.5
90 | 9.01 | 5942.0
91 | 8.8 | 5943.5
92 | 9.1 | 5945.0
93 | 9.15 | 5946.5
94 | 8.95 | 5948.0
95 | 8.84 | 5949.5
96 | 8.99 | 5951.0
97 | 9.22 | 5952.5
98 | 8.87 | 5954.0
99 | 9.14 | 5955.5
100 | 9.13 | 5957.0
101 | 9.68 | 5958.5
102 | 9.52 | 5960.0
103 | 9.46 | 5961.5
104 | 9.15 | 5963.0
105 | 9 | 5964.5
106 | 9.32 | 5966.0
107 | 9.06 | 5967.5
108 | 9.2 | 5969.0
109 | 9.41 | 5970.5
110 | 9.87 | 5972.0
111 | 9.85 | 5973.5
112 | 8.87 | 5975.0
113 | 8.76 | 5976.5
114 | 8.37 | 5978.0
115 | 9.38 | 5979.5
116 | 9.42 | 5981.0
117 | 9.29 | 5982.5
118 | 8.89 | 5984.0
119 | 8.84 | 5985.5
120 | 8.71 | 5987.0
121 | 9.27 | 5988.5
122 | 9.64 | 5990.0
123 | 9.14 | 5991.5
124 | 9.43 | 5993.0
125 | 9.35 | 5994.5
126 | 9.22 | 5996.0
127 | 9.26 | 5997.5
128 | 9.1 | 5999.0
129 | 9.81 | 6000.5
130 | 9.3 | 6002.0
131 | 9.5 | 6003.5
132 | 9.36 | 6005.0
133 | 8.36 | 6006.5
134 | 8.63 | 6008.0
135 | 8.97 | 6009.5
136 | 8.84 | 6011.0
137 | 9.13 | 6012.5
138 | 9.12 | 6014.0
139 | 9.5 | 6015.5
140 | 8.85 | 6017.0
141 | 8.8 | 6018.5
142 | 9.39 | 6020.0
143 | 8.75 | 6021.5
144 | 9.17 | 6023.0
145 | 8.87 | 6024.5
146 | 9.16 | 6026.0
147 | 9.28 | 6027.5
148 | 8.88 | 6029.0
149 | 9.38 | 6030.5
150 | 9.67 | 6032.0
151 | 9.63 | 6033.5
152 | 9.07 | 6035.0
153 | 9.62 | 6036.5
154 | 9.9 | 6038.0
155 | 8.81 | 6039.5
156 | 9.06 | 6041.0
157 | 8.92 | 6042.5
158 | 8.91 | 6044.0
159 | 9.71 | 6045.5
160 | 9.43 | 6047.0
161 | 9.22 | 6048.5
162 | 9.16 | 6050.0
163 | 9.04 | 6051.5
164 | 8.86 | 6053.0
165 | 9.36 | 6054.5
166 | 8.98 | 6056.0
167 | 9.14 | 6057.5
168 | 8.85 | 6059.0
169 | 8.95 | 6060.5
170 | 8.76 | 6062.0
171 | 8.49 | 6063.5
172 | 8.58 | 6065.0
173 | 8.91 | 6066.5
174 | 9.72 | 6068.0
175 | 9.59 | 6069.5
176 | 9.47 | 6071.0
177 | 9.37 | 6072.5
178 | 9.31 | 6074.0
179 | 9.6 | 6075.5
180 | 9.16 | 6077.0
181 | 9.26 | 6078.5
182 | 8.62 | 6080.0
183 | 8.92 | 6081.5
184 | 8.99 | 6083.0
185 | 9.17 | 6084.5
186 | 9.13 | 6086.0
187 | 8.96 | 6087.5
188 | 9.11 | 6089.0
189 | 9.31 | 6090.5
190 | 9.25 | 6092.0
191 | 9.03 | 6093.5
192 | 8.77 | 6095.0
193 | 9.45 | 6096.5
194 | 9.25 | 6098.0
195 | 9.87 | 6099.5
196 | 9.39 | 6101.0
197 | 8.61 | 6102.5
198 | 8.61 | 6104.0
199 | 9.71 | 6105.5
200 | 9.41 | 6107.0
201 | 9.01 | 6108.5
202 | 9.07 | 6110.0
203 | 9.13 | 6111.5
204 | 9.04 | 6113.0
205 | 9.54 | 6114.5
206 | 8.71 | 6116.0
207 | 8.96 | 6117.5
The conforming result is 0.02 mag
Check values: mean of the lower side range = 9.63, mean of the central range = 9.17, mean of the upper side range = 9.15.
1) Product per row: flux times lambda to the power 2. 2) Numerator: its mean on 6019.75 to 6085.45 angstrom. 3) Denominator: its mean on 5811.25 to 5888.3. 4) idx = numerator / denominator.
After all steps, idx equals 1.0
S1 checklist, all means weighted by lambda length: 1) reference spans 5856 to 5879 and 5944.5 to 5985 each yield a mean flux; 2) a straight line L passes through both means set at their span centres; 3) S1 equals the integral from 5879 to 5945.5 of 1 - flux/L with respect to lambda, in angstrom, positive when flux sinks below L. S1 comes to 1.53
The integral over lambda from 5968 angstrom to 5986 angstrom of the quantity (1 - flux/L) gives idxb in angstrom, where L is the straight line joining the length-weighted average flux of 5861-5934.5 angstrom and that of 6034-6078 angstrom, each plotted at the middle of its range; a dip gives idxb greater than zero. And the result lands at 0.1 angstrom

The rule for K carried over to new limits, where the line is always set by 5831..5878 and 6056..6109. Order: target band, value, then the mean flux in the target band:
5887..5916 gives 0.06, 8.97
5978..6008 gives 0.01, 9.19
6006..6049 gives 0.01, 9.14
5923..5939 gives 0.01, 9.34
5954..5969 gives 0.01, 9.25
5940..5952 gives 0.04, 9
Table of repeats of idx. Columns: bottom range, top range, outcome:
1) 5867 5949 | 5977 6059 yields 1.03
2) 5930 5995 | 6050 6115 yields 1.03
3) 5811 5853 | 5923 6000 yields 0.99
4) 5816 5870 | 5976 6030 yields 1.01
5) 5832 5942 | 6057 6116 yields 1.05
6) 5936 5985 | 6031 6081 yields 1.03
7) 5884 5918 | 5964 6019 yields 1.04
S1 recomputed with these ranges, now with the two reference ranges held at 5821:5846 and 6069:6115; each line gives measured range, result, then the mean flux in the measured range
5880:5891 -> 0.65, 9.08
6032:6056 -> 0.12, 9.25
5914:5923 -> 0.27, 9.29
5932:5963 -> 1.09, 9.18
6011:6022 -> 0.34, 9.07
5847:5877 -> 0.70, 9.47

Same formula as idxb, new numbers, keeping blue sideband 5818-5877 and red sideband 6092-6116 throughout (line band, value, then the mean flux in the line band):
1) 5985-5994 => 0.2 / 9.19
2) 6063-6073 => 0.1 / 9.17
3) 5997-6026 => 0.7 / 9.09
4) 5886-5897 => 1.3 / 8.4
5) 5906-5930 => 0.3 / 9.33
